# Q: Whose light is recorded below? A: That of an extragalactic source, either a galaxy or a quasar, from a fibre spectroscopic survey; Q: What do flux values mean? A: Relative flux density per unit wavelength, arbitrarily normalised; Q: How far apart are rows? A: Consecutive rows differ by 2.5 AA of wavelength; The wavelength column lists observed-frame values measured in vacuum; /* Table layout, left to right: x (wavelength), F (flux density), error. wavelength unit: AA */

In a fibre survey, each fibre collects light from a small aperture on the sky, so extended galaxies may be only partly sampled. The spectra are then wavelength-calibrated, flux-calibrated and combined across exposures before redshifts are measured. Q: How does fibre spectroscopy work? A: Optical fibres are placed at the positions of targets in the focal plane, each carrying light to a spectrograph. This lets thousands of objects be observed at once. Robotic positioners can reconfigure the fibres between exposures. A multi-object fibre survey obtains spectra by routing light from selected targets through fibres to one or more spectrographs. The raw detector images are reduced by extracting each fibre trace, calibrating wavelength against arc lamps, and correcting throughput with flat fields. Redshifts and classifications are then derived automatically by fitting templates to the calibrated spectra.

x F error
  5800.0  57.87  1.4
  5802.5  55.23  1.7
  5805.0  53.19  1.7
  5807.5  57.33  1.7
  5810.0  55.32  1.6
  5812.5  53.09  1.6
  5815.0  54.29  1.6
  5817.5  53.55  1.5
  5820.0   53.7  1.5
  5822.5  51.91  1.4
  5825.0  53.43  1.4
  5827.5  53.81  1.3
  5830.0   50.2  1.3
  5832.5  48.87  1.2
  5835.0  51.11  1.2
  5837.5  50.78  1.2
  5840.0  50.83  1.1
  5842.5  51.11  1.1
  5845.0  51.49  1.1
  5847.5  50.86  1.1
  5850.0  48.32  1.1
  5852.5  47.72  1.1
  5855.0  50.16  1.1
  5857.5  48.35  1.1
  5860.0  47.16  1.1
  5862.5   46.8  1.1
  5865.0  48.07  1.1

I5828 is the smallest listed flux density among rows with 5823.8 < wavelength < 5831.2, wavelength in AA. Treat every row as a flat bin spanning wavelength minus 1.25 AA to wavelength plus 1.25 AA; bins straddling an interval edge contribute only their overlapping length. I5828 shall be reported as 50.2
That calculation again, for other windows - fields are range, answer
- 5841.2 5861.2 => 47.16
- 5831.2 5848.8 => 48.87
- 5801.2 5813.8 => 53.09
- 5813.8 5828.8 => 51.91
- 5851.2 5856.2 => 47.72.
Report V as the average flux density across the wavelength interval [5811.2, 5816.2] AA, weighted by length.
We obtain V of 53.7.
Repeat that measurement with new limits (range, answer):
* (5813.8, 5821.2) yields 53.8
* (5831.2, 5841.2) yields 50.4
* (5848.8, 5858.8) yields 48.6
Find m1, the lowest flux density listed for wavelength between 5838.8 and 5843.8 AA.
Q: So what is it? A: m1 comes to 50.83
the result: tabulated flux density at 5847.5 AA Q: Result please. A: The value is 50.86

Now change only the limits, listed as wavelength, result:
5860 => 47.16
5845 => 51.49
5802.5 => 55.23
